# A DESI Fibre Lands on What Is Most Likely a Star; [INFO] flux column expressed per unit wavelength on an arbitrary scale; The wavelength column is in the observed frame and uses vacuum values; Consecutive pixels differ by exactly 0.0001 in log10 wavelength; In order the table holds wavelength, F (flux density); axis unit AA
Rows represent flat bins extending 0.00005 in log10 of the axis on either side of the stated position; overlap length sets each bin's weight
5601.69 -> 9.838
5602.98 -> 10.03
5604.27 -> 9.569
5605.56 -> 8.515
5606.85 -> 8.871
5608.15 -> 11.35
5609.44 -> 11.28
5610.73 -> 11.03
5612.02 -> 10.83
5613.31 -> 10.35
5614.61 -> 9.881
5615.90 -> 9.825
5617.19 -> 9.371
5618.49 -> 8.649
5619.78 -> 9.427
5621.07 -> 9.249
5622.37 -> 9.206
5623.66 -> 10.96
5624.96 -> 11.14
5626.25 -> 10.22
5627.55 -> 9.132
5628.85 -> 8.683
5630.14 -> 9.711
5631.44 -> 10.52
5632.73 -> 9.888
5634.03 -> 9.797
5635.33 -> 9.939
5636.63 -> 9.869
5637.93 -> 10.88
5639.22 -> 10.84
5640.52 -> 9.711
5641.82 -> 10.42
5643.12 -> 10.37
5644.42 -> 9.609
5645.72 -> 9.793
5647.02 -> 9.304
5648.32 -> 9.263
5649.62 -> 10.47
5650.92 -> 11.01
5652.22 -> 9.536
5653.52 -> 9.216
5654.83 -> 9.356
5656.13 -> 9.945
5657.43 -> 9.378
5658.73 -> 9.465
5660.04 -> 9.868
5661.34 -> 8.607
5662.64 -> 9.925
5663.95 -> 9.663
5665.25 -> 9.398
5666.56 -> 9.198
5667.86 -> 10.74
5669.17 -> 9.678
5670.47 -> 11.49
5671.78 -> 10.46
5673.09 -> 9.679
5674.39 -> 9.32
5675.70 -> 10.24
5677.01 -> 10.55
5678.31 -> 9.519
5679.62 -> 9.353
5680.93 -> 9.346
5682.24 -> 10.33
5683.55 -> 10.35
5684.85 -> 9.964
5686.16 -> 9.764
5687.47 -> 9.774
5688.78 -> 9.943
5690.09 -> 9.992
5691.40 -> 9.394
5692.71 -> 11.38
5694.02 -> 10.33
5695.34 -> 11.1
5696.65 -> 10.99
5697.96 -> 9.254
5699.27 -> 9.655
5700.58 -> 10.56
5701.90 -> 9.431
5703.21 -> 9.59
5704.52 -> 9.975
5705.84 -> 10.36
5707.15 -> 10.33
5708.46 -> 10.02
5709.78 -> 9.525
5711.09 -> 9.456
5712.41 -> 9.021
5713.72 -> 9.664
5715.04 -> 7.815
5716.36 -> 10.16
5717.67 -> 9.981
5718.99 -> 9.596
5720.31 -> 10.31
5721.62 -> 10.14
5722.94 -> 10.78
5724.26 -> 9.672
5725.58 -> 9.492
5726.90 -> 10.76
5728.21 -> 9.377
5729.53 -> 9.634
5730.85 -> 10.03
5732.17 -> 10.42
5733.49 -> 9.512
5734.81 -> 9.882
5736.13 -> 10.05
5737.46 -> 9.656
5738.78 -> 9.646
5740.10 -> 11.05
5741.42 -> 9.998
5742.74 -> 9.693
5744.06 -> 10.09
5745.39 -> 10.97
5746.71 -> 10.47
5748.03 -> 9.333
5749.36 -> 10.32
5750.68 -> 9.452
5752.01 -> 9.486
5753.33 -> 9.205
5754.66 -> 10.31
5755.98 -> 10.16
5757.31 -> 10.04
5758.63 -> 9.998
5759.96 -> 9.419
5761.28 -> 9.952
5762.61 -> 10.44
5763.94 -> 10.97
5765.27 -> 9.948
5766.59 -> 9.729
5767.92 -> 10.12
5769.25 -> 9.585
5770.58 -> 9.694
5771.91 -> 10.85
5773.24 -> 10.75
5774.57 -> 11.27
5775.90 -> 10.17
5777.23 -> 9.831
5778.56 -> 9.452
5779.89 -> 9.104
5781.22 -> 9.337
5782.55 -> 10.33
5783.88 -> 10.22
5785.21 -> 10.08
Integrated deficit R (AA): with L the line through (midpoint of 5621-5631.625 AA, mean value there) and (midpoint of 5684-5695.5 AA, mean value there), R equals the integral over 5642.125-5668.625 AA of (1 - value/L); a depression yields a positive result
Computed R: 0.7 AA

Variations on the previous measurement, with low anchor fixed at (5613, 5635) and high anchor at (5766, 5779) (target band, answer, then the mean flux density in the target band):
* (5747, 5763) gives 0.4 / 9.85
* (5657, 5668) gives 0.4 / 9.53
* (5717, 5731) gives 0.1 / 9.98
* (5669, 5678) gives -0.3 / 10.2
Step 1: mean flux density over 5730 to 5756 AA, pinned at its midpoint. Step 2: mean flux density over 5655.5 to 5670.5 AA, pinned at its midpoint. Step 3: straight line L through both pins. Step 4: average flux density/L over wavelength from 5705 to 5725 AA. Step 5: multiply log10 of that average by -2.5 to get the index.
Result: 0.01 mag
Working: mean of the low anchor 9.71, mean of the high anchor 9.98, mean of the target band 9.79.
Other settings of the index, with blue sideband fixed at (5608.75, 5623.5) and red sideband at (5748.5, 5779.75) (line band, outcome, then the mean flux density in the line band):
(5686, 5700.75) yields -0.02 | 10.2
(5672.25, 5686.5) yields 0.01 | 9.87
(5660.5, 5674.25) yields 0.01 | 9.87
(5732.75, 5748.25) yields 0.00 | 10.1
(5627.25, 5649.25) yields 0.01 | 9.89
